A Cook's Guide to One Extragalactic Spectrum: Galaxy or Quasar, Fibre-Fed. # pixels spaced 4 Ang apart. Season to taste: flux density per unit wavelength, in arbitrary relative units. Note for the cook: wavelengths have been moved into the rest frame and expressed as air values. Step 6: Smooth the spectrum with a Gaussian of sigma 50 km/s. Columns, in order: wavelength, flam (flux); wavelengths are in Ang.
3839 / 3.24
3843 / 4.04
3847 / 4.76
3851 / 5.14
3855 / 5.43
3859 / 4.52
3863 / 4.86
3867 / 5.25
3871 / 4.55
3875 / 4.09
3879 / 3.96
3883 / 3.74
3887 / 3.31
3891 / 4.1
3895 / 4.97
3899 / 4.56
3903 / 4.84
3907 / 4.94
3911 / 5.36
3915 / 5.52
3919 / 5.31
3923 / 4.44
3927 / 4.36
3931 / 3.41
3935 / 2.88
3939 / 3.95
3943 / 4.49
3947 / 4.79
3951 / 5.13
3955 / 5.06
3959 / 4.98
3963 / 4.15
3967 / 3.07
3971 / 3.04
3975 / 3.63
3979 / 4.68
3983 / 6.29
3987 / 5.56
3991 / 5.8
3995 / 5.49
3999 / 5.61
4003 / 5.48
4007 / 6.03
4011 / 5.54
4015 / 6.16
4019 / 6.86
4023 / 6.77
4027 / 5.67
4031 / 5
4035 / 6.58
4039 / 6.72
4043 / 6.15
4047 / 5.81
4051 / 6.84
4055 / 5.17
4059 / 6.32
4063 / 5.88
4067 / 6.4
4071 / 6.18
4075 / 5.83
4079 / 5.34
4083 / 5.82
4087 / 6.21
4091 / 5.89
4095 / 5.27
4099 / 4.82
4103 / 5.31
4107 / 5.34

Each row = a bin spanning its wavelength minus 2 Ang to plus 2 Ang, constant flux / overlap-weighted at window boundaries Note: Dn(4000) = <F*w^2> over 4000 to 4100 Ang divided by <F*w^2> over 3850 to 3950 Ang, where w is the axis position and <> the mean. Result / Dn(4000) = 1.42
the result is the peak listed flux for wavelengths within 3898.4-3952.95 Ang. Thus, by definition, 5.52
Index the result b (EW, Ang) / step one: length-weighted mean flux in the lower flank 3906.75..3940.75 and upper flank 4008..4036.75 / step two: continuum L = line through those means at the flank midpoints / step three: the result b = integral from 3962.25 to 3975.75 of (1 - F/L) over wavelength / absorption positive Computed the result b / 4.7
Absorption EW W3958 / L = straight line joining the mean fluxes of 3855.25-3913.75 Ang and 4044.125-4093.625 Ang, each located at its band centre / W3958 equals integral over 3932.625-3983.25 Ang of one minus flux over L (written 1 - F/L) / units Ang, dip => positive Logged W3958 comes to 8.6 Ang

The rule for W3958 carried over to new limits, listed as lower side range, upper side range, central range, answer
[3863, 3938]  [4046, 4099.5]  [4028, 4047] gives -1.64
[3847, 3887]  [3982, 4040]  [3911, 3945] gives 5.14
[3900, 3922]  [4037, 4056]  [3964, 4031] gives 5.75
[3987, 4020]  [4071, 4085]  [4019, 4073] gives -3.44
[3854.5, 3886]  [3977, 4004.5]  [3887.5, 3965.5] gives 6.44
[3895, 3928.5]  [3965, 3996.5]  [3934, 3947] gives 2.22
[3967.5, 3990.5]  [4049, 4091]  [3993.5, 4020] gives -4.28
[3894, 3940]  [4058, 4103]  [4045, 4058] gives -0.95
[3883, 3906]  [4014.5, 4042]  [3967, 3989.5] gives 4.16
